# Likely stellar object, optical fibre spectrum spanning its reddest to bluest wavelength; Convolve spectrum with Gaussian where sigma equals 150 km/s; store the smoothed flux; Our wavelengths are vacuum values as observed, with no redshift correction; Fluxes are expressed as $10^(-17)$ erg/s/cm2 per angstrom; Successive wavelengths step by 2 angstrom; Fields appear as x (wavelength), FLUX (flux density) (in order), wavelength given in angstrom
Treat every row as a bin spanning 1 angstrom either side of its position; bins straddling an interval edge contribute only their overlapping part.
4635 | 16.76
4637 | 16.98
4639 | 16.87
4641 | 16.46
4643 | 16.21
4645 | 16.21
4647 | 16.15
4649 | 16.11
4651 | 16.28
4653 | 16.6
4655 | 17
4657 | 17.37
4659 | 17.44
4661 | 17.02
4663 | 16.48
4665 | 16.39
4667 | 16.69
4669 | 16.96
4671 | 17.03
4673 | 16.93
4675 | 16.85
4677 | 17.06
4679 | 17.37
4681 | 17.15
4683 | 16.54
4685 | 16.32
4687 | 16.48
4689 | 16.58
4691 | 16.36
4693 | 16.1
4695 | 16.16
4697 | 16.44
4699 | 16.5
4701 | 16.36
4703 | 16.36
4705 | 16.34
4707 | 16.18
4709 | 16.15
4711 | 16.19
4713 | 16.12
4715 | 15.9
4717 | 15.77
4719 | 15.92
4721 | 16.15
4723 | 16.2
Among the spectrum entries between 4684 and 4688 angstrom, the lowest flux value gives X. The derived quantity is 16.32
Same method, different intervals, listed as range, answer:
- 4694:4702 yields 16.16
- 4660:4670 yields 16.39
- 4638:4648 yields 16.15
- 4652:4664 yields 16.48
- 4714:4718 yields 15.77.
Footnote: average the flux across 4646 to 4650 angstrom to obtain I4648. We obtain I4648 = 16.1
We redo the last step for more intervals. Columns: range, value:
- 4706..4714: 16.2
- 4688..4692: 16.5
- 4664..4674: 16.8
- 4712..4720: 15.9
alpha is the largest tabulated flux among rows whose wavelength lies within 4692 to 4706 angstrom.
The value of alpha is 16.5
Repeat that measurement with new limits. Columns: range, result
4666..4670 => 16.96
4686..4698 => 16.58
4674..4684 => 17.37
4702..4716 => 16.36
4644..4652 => 16.28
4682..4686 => 16.54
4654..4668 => 17.44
